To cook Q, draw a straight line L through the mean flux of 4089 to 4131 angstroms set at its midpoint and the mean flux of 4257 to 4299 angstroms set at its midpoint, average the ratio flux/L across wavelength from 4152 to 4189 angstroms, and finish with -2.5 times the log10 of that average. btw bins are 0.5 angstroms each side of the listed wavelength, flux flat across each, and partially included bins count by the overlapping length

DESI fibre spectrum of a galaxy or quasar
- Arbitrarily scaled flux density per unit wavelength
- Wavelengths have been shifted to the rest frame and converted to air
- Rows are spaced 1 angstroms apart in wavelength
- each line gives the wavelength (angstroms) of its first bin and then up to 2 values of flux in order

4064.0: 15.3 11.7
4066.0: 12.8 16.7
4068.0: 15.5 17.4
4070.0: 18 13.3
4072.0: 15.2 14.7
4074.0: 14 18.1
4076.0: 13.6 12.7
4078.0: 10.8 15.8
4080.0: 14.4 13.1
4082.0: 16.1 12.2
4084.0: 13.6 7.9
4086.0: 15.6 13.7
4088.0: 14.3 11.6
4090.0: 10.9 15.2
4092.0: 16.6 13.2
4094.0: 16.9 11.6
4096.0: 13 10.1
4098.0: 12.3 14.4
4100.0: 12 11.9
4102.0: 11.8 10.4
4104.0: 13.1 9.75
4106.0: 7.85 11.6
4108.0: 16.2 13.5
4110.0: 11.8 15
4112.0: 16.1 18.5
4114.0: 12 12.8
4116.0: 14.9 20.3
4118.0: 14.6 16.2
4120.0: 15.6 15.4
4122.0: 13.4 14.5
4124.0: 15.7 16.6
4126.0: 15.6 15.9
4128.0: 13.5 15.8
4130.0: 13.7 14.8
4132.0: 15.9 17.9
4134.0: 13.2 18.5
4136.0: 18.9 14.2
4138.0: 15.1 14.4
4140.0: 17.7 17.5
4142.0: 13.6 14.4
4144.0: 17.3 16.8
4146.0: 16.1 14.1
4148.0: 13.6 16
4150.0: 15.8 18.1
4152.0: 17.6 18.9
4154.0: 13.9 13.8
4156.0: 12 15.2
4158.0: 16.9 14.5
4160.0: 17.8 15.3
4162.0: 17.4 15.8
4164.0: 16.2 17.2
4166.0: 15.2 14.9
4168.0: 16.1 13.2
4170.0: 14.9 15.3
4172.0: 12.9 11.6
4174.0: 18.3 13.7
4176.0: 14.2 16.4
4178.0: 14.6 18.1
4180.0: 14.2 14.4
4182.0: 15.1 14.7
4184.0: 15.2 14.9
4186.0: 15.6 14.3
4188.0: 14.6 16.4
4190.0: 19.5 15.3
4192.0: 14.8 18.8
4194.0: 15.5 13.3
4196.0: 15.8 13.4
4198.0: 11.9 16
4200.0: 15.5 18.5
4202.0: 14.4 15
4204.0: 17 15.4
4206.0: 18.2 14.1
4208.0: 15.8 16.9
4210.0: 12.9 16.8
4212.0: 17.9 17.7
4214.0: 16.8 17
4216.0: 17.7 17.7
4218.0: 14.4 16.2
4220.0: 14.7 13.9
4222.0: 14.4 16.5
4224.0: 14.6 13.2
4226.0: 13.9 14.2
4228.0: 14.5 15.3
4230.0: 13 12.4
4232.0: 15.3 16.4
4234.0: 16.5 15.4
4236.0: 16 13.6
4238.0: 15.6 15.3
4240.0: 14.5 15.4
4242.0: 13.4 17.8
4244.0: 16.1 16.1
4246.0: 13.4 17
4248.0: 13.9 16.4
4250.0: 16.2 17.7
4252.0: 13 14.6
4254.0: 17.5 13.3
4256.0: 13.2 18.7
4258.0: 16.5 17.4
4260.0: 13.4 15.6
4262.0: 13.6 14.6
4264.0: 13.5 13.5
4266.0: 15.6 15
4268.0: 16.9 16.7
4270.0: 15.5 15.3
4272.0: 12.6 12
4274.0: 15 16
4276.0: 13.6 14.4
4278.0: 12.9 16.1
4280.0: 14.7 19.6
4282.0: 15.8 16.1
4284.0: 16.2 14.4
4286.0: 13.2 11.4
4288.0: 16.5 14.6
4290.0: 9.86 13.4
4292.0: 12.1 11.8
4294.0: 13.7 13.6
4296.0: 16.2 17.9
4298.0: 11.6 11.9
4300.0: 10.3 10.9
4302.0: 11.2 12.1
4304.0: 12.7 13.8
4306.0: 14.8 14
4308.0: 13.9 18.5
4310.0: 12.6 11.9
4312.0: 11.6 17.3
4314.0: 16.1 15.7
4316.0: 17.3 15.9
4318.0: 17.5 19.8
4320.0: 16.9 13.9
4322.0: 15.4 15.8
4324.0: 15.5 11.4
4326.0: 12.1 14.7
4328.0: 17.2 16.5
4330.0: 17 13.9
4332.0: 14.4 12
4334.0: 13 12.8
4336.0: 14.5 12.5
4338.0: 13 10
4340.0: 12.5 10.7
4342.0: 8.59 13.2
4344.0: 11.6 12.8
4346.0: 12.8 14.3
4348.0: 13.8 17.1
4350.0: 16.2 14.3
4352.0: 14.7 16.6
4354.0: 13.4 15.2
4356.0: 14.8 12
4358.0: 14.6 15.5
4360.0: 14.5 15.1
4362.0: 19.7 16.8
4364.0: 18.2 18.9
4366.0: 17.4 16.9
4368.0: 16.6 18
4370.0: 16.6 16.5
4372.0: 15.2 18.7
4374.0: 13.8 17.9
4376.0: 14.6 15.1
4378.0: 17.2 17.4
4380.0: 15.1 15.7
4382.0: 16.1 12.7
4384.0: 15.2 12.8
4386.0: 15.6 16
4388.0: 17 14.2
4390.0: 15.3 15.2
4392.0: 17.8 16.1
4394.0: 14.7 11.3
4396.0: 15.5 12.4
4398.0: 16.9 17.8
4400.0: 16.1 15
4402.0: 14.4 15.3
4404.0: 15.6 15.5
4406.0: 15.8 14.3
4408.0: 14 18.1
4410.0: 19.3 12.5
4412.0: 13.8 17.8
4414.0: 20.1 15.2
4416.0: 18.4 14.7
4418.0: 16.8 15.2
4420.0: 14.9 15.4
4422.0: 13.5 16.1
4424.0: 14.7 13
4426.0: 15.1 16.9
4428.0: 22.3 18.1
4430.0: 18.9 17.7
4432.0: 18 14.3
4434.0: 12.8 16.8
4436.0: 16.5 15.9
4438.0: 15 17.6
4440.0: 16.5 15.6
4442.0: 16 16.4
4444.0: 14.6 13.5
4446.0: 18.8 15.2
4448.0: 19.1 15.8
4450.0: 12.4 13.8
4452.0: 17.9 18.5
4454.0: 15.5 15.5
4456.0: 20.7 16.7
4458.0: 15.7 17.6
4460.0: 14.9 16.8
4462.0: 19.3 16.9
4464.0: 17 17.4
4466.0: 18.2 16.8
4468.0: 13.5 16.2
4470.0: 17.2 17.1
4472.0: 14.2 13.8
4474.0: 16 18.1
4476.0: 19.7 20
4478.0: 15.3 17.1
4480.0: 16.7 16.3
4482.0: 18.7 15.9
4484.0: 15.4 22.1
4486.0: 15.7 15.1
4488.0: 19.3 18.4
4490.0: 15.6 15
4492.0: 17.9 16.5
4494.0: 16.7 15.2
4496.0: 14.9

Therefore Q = -0.08 mag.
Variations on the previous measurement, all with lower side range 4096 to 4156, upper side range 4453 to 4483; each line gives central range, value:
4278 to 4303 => 0.14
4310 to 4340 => 0.10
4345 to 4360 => 0.11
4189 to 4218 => -0.06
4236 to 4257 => 0.01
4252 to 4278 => 0.05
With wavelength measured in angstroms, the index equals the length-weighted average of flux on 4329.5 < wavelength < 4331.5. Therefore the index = 15.4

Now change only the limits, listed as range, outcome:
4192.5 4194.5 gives 17.1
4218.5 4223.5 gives 15.1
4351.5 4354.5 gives 14.9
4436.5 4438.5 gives 15.4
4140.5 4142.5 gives 15.6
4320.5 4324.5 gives 15.2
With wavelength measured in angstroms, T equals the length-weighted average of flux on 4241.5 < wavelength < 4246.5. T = 15.4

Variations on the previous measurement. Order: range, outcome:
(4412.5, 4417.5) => 17.2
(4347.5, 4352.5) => 15.2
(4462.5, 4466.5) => 17.4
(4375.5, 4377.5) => 14.8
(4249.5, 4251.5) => 16.9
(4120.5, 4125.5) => 15.1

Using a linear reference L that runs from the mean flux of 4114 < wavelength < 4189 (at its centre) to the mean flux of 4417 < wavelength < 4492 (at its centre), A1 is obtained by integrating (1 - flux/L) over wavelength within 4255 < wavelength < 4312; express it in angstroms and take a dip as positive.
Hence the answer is 5.95 angstroms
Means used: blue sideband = 15.4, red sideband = 16.5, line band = 14.2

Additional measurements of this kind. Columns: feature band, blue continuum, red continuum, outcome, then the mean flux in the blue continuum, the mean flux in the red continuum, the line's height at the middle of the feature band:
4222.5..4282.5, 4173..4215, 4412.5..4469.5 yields 2.7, 15.6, 16.4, 15.8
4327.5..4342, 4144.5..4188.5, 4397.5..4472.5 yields 2.3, 15.4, 16.2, 15.9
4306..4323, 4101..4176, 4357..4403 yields 0.1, 15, 15.8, 15.6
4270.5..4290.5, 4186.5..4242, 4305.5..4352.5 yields 0.4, 15.4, 14.3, 14.8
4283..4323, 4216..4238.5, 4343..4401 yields 2.7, 15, 15.5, 15.2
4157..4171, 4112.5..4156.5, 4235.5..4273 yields -0.3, 15.6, 15.2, 15.5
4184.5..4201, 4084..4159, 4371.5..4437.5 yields -0.7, 14.5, 15.8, 14.8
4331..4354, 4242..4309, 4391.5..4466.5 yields 3.0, 14.5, 16.1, 15.2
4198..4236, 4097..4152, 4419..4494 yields -0.7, 14.7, 16.5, 15.2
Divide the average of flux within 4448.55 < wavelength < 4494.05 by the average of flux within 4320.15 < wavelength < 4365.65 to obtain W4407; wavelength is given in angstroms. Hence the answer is 1.17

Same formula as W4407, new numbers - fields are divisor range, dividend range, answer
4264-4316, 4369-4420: 1.11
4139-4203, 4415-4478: 1.06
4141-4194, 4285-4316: 0.88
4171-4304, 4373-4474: 1.07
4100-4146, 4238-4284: 1.03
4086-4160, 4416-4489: 1.13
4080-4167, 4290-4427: 1.02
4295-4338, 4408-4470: 1.14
